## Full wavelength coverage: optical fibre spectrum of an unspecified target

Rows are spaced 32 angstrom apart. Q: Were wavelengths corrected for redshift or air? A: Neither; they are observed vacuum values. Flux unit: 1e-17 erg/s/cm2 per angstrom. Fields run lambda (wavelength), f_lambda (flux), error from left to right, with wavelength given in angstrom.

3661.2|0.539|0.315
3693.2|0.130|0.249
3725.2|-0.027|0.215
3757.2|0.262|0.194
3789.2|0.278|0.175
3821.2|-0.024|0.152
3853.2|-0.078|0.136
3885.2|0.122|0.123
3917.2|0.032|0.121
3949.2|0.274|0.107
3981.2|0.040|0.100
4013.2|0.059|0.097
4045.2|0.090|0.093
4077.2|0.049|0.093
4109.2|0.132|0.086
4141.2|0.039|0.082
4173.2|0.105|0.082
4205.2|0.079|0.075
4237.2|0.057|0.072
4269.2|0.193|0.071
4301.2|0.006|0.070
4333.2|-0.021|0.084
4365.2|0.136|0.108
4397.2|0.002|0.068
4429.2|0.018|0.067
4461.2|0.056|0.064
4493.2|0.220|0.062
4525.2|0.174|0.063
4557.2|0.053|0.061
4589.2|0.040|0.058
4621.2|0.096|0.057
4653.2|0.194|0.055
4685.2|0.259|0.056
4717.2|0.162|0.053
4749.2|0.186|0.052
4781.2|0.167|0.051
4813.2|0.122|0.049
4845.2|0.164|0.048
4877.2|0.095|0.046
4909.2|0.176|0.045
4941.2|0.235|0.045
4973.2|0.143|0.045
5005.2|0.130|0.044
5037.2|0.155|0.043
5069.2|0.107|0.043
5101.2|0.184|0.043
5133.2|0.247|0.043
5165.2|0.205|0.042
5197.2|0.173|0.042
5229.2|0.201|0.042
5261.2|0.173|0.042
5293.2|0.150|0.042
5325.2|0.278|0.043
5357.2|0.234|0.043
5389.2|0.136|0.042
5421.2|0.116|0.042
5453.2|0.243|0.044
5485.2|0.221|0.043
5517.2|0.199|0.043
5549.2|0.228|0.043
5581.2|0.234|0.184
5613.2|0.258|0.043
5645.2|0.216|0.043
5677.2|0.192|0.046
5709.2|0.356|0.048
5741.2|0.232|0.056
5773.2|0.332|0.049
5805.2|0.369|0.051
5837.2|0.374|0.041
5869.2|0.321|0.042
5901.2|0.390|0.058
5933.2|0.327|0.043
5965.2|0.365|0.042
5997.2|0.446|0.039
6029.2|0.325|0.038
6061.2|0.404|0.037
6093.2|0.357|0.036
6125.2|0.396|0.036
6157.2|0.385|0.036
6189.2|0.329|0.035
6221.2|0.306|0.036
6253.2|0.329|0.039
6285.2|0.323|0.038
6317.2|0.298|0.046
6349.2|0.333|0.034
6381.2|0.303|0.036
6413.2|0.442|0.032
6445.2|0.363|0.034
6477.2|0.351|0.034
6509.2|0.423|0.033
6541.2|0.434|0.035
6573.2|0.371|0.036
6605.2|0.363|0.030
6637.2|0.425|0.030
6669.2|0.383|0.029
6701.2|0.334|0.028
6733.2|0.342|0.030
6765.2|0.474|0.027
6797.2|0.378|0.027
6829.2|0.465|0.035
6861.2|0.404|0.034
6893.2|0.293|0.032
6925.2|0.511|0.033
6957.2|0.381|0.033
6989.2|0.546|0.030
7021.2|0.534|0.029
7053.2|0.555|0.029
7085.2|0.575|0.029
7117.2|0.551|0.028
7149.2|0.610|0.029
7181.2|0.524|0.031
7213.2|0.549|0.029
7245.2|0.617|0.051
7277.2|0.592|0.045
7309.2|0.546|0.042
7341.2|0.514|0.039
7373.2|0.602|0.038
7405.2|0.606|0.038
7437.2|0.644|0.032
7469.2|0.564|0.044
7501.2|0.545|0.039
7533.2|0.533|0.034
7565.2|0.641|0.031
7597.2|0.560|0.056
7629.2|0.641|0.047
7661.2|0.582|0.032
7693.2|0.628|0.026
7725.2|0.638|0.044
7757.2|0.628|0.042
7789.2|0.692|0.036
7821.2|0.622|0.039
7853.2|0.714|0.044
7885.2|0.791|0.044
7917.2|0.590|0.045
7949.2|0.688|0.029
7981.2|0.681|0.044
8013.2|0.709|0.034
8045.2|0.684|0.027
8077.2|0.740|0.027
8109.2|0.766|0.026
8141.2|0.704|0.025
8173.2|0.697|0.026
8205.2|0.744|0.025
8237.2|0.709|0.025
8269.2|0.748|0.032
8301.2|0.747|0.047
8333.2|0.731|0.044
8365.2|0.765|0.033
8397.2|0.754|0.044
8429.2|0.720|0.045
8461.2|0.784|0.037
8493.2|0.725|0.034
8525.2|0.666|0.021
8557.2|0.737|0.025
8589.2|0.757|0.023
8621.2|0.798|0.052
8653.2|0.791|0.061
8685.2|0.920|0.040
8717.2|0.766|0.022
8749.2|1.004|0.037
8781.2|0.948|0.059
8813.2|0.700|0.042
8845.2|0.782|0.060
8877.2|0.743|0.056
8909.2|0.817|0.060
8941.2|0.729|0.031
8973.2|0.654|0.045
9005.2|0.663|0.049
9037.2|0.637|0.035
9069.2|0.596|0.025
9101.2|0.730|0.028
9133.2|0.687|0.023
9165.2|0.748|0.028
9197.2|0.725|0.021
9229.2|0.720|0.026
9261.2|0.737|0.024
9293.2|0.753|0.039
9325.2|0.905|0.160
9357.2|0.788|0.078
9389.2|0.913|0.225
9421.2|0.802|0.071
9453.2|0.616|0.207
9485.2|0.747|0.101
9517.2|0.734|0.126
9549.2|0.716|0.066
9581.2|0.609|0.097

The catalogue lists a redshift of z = 0.751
